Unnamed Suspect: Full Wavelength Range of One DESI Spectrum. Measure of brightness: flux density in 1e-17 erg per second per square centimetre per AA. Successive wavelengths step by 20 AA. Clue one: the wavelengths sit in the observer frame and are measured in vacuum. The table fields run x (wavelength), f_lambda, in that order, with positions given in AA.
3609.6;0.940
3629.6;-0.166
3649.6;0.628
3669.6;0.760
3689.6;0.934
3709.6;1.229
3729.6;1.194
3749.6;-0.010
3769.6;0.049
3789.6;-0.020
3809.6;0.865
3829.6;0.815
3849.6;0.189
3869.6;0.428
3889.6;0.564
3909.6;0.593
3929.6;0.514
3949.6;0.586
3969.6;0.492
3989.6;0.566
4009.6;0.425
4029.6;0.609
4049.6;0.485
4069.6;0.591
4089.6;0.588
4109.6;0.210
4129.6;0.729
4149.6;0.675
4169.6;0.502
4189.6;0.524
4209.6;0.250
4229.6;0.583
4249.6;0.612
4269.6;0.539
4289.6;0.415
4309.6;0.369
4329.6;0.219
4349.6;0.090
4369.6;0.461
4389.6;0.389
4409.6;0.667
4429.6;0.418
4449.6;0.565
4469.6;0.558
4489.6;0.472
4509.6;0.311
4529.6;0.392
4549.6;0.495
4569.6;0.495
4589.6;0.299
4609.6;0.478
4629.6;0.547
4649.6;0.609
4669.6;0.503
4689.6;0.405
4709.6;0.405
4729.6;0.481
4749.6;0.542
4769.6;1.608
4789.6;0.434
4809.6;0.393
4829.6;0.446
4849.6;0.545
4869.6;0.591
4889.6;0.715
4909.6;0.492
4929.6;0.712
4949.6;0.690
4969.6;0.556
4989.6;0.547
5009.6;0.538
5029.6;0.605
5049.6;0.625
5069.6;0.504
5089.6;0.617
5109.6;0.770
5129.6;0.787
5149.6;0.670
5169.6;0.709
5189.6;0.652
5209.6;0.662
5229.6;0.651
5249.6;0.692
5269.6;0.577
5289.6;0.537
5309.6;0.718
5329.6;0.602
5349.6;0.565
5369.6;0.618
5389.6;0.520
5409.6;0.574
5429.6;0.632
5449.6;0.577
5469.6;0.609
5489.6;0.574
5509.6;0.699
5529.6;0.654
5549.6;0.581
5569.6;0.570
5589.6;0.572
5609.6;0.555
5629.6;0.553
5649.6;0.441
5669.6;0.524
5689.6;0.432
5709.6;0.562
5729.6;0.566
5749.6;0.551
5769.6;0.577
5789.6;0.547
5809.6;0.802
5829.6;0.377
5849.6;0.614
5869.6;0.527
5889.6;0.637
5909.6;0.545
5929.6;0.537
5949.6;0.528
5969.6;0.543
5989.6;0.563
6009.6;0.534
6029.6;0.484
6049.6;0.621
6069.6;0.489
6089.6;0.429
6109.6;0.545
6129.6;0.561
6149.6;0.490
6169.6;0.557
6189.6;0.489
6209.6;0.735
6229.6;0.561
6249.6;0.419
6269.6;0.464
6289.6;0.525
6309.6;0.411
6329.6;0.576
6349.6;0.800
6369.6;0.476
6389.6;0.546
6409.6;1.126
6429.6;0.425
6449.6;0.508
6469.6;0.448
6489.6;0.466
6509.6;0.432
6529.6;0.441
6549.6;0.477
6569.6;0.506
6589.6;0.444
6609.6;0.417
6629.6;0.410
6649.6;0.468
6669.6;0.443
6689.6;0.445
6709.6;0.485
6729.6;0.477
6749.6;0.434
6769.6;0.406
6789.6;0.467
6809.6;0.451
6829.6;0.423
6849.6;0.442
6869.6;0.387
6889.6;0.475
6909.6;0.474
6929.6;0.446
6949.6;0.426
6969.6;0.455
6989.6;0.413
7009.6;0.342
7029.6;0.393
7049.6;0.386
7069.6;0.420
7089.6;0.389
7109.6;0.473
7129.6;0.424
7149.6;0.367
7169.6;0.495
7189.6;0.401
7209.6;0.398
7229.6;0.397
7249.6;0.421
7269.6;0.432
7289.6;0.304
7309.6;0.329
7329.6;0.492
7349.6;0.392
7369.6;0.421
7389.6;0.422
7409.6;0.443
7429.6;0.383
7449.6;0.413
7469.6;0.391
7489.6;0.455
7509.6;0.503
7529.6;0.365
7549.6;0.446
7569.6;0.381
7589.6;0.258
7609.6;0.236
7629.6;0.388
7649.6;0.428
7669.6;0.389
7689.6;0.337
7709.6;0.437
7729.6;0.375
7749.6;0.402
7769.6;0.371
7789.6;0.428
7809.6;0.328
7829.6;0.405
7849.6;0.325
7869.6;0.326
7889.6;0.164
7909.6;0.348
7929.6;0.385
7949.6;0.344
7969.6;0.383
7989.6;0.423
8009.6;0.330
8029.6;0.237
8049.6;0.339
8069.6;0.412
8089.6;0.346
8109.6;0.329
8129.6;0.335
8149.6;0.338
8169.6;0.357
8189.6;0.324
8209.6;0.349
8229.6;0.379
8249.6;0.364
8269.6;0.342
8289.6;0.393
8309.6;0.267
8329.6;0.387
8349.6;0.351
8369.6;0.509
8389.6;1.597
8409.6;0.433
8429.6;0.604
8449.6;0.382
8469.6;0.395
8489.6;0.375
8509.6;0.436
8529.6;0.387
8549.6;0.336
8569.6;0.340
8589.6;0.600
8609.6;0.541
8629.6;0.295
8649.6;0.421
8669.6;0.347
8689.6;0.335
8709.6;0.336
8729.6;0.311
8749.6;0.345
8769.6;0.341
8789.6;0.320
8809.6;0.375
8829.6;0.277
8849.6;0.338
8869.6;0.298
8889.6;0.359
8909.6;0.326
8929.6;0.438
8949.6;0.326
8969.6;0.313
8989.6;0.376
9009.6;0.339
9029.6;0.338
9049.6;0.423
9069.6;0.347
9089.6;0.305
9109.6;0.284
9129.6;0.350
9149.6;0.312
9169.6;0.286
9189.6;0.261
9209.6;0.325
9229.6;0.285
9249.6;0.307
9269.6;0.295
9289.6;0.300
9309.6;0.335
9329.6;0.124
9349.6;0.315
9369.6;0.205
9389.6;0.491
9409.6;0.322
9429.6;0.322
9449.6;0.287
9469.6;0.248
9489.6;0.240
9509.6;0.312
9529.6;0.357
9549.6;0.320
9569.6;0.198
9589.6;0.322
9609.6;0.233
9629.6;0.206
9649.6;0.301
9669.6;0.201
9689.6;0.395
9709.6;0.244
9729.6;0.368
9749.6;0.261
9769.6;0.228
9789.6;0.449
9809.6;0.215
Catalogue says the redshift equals 0.279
